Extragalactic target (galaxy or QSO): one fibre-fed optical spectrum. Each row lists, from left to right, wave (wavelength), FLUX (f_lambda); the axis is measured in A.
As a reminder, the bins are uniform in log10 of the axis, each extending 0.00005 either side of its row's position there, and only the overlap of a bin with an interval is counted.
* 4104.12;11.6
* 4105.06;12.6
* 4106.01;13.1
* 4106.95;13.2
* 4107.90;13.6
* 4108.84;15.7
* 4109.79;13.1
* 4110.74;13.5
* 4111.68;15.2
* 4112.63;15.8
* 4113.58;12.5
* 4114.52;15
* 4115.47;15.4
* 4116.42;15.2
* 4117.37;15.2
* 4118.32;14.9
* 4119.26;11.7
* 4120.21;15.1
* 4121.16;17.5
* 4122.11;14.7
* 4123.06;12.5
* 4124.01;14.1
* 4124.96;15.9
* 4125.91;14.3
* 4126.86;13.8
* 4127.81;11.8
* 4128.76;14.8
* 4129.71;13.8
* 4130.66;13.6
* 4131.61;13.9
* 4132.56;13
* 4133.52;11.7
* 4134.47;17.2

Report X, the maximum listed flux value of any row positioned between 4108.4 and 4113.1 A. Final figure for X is 15.8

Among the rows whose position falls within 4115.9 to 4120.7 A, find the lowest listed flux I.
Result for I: 11.7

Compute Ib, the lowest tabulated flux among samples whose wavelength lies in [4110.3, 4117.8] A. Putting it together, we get 12.5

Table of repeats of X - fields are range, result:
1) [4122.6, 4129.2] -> 15.9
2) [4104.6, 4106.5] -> 13.1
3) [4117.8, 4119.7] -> 14.9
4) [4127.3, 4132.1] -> 14.8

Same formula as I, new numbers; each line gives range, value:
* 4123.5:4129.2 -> 11.8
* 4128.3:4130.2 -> 13.8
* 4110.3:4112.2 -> 13.5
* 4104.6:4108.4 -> 12.6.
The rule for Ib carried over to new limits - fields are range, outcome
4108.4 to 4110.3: 13.1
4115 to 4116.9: 15.2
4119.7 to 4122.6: 14.7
